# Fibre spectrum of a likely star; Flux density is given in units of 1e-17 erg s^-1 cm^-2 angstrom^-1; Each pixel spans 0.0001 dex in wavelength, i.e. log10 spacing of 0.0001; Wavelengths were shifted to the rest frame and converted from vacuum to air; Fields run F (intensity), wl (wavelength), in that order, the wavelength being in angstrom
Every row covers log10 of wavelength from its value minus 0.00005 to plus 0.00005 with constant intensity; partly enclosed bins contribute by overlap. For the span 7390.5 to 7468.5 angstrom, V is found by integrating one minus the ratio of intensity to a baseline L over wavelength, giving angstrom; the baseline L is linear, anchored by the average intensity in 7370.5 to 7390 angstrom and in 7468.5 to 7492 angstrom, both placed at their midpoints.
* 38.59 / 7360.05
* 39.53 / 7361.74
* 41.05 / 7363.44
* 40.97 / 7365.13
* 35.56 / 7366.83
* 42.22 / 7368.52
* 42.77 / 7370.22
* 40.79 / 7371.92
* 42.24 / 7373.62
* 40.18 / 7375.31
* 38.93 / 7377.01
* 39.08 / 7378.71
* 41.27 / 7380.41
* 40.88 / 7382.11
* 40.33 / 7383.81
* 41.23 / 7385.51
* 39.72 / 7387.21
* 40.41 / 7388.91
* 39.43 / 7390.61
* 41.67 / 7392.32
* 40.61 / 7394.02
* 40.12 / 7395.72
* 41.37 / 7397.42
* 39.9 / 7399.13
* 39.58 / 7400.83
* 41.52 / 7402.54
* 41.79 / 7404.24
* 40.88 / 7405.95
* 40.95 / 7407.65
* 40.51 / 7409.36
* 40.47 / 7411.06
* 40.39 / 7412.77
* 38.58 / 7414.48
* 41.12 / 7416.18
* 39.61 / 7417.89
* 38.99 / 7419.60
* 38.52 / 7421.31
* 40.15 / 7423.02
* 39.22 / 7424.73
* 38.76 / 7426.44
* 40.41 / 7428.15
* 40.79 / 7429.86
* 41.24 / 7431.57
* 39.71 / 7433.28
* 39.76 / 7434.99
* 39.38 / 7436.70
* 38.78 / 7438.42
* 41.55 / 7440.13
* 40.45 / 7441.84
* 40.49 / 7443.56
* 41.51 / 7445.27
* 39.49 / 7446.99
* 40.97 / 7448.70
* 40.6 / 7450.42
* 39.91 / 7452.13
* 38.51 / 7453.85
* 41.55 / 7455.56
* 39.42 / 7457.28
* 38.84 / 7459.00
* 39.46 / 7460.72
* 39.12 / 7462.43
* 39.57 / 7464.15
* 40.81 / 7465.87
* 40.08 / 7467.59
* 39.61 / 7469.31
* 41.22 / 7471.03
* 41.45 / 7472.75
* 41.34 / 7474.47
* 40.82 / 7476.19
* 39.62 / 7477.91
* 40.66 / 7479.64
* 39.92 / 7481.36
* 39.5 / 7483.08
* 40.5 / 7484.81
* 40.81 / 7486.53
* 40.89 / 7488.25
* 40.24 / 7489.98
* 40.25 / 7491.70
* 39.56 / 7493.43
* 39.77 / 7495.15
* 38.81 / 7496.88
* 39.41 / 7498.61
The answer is 0.7 angstrom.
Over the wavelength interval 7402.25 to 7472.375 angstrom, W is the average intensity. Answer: 40.1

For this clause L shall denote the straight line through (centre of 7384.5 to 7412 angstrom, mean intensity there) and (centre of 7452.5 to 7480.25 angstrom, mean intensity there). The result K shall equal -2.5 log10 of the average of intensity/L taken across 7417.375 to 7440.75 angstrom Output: 0.017 mag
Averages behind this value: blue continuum 40.6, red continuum 40.1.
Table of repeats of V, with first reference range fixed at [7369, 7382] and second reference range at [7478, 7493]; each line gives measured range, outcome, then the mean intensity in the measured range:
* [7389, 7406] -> 0.0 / 40.6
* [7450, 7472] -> 0.3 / 39.9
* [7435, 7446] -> 0.0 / 40.3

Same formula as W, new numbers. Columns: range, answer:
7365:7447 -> 40.3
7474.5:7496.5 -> 40.2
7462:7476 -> 40.5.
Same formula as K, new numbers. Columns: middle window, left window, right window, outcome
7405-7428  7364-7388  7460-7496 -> 0.01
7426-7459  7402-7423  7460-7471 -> 0.00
